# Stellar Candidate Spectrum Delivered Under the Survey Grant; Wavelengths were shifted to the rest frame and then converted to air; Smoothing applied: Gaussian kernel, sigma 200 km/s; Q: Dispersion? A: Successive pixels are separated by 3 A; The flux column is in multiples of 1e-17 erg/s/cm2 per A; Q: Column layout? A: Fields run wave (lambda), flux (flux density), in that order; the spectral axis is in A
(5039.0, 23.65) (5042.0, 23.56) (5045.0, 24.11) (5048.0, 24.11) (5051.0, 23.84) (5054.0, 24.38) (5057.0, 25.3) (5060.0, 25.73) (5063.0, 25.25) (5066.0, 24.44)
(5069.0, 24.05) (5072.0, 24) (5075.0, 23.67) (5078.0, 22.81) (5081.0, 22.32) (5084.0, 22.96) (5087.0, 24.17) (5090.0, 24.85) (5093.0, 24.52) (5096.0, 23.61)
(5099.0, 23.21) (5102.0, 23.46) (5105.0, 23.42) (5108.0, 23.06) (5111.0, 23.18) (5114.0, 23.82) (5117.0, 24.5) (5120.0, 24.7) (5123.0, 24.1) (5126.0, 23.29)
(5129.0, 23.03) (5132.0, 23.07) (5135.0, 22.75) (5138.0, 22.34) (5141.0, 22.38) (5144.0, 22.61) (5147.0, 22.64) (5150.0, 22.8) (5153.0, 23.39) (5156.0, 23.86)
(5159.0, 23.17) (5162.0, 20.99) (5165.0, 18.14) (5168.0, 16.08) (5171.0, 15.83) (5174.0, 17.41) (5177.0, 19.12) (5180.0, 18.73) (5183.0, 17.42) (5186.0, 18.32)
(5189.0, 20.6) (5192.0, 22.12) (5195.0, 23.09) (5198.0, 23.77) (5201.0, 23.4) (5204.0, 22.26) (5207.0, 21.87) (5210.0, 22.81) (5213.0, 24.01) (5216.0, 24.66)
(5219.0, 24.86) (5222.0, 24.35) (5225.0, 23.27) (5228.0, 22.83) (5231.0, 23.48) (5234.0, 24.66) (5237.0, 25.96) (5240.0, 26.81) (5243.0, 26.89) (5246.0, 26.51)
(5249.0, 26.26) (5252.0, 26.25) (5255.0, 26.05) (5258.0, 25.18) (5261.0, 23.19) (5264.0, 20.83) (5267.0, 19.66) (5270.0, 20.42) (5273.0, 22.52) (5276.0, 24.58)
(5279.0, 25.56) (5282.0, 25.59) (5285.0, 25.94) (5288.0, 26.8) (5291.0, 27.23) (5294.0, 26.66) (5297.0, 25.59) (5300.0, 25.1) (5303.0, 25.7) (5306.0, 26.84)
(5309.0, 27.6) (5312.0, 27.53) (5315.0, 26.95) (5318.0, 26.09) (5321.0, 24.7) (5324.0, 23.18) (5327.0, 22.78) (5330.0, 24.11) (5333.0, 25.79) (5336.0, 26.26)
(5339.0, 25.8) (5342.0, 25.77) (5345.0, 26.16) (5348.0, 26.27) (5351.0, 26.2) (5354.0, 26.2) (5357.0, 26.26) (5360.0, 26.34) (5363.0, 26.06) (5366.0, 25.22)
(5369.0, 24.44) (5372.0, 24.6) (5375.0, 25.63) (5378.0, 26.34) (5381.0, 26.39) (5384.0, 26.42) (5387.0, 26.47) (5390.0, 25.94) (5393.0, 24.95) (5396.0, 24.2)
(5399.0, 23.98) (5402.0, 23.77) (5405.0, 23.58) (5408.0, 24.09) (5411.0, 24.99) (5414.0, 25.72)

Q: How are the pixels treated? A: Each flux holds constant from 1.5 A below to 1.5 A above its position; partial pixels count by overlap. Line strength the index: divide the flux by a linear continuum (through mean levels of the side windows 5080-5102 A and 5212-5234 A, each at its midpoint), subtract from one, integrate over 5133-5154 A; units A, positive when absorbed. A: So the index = 1.0 A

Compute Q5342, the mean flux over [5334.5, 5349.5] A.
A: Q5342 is 26.1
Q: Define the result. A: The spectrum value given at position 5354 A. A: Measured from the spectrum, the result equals 26.2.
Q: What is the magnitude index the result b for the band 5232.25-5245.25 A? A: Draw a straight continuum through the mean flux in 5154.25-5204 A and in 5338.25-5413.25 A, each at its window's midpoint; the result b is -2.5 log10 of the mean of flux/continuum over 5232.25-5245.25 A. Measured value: -0.19 mag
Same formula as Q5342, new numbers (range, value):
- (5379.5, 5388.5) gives 26.4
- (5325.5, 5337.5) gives 24.7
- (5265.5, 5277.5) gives 21.8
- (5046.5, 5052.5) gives 24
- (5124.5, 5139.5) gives 22.9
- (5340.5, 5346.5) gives 26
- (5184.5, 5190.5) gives 19.5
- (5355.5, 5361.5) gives 26.3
